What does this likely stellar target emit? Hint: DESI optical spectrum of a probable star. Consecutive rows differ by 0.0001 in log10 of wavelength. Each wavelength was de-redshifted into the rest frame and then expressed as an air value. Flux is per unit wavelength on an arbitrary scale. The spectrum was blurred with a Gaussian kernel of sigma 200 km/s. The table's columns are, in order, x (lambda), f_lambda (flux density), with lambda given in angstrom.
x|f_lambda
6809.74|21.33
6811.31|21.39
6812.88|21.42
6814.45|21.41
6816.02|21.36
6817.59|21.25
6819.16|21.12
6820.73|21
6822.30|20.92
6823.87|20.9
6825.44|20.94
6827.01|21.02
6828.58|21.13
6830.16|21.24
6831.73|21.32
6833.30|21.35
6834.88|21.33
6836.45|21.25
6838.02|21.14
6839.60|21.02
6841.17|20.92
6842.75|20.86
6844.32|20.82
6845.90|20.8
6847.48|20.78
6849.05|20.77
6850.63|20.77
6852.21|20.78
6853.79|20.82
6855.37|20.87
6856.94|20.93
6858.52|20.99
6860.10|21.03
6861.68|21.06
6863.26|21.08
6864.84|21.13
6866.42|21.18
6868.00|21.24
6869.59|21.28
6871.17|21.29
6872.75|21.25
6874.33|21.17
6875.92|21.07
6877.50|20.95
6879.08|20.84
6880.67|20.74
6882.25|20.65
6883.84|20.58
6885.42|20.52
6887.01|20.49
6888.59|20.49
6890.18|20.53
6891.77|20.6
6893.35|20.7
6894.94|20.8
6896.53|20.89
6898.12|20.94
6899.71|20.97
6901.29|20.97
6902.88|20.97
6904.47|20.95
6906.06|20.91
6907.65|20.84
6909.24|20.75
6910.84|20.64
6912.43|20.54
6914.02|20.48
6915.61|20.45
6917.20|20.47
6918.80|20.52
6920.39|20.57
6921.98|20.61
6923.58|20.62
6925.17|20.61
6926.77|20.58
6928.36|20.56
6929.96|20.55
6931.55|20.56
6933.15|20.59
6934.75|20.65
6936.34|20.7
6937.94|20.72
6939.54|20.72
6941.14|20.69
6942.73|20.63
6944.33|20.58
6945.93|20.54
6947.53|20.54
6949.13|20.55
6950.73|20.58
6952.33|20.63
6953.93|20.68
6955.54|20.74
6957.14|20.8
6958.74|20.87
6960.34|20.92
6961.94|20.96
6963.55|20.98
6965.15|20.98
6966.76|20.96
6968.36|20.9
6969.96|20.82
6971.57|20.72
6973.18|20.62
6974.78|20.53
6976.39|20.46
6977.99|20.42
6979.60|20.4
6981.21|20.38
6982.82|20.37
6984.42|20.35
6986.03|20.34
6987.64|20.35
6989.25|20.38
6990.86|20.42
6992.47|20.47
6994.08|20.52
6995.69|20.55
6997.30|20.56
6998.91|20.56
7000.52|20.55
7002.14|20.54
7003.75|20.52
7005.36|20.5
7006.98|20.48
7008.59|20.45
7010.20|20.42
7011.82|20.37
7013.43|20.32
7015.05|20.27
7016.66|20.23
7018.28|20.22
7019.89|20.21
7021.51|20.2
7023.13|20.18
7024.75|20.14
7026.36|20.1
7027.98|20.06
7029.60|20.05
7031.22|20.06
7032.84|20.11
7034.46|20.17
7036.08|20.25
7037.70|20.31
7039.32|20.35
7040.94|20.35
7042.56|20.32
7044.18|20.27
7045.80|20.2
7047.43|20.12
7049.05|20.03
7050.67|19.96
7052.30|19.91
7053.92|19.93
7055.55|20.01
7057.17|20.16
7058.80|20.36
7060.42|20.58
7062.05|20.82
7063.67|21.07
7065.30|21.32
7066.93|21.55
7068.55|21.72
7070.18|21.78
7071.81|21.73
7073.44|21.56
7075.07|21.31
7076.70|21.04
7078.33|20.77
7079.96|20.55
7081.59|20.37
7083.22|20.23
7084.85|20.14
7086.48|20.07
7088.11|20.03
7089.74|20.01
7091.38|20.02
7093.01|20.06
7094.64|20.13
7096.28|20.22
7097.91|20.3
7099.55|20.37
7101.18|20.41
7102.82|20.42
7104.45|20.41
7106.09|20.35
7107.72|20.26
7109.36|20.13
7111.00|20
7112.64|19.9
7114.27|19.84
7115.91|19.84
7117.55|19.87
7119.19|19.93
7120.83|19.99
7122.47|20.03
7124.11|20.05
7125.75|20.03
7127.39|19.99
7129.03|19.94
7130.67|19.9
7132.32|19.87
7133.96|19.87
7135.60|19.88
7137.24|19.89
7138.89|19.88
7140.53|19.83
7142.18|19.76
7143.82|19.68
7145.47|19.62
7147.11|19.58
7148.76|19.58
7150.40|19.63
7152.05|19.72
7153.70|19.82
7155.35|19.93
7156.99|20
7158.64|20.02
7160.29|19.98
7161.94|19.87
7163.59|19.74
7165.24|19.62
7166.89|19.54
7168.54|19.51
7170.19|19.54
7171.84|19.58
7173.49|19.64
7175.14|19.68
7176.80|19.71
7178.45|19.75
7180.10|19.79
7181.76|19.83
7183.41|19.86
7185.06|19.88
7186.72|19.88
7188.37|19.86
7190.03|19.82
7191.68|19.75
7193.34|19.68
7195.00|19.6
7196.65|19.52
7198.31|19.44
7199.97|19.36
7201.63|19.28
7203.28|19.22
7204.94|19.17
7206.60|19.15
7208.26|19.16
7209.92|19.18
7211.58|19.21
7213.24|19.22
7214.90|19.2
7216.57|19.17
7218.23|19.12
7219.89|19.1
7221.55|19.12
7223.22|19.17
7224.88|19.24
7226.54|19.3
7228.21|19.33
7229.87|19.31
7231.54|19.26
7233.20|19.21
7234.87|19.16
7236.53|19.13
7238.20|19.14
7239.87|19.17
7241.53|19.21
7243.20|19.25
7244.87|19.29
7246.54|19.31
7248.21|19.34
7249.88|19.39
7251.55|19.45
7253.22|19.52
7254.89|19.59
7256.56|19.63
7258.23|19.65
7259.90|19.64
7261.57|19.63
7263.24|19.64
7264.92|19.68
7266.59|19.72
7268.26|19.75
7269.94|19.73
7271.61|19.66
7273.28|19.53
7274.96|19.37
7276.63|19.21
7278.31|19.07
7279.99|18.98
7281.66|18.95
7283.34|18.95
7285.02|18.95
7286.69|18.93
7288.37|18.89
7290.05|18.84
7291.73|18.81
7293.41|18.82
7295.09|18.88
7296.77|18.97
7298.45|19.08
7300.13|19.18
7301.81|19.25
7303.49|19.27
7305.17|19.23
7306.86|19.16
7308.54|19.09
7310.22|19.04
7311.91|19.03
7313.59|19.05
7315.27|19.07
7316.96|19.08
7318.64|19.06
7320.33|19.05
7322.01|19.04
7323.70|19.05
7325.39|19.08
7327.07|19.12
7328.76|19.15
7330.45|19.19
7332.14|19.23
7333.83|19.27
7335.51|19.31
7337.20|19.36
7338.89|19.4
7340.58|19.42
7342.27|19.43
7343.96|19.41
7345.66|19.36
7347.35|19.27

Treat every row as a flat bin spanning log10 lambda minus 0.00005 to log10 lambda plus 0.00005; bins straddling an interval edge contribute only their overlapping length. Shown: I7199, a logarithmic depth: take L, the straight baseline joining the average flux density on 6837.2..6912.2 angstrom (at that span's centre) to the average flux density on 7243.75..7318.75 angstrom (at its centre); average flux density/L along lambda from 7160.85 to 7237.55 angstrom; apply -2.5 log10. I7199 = 0.01 mag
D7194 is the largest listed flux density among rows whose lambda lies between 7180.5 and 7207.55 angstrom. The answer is 19.88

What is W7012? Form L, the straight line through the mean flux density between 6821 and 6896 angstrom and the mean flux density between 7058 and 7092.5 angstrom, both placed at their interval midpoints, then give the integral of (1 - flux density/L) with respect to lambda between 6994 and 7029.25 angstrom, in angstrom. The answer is 0.8 angstrom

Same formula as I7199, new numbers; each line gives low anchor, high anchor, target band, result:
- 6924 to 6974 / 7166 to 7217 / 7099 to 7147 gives -0.007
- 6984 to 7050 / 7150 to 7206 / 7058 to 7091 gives -0.040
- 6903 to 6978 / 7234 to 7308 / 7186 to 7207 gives 0.003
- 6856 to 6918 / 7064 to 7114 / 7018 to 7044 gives 0.024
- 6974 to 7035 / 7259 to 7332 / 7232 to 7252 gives 0.008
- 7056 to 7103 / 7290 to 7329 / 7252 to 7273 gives -0.015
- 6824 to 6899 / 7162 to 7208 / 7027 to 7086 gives -0.021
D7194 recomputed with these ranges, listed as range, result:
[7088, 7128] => 20.42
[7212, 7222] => 19.22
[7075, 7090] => 21.31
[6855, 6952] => 21.29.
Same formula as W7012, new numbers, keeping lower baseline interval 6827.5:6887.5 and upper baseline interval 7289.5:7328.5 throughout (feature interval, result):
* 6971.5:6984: 0.0 angstrom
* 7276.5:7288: 0.1 angstrom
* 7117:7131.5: -0.1 angstrom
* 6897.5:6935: 0.1 angstrom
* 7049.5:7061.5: 0.0 angstrom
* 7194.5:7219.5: 0.3 angstrom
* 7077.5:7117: -0.5 angstrom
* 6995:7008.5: -0.1 angstrom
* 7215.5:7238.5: 0.2 angstrom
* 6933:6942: 0.0 angstrom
